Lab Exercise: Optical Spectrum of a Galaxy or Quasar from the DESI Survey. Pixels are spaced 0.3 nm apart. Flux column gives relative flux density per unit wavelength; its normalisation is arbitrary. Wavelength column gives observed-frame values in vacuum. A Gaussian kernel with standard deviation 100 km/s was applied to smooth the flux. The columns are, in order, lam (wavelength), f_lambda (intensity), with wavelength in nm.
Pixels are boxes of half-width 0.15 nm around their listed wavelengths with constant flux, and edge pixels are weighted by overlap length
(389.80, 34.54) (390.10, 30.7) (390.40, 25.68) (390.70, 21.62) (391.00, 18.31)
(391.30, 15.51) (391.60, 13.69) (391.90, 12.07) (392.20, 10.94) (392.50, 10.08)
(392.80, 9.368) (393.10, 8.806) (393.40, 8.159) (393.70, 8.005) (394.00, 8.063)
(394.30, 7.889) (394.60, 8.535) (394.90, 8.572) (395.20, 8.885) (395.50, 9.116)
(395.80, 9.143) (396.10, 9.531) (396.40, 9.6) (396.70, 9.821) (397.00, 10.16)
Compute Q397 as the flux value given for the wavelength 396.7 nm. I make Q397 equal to 9.821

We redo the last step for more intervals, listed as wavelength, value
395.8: 9.143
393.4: 8.159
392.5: 10.08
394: 8.063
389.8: 34.54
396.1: 9.531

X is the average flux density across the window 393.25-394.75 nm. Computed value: 8.13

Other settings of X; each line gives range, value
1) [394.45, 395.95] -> 8.85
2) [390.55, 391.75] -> 17.3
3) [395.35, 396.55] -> 9.35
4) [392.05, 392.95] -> 10.1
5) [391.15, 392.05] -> 13.8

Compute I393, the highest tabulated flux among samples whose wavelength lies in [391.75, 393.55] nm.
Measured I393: 12.07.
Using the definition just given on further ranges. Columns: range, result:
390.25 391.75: 25.68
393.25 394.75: 8.535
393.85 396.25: 9.531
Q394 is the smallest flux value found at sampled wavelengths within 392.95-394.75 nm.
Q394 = 7.889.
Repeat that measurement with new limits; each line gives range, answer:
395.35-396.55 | 9.116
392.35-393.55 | 8.159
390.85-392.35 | 10.94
